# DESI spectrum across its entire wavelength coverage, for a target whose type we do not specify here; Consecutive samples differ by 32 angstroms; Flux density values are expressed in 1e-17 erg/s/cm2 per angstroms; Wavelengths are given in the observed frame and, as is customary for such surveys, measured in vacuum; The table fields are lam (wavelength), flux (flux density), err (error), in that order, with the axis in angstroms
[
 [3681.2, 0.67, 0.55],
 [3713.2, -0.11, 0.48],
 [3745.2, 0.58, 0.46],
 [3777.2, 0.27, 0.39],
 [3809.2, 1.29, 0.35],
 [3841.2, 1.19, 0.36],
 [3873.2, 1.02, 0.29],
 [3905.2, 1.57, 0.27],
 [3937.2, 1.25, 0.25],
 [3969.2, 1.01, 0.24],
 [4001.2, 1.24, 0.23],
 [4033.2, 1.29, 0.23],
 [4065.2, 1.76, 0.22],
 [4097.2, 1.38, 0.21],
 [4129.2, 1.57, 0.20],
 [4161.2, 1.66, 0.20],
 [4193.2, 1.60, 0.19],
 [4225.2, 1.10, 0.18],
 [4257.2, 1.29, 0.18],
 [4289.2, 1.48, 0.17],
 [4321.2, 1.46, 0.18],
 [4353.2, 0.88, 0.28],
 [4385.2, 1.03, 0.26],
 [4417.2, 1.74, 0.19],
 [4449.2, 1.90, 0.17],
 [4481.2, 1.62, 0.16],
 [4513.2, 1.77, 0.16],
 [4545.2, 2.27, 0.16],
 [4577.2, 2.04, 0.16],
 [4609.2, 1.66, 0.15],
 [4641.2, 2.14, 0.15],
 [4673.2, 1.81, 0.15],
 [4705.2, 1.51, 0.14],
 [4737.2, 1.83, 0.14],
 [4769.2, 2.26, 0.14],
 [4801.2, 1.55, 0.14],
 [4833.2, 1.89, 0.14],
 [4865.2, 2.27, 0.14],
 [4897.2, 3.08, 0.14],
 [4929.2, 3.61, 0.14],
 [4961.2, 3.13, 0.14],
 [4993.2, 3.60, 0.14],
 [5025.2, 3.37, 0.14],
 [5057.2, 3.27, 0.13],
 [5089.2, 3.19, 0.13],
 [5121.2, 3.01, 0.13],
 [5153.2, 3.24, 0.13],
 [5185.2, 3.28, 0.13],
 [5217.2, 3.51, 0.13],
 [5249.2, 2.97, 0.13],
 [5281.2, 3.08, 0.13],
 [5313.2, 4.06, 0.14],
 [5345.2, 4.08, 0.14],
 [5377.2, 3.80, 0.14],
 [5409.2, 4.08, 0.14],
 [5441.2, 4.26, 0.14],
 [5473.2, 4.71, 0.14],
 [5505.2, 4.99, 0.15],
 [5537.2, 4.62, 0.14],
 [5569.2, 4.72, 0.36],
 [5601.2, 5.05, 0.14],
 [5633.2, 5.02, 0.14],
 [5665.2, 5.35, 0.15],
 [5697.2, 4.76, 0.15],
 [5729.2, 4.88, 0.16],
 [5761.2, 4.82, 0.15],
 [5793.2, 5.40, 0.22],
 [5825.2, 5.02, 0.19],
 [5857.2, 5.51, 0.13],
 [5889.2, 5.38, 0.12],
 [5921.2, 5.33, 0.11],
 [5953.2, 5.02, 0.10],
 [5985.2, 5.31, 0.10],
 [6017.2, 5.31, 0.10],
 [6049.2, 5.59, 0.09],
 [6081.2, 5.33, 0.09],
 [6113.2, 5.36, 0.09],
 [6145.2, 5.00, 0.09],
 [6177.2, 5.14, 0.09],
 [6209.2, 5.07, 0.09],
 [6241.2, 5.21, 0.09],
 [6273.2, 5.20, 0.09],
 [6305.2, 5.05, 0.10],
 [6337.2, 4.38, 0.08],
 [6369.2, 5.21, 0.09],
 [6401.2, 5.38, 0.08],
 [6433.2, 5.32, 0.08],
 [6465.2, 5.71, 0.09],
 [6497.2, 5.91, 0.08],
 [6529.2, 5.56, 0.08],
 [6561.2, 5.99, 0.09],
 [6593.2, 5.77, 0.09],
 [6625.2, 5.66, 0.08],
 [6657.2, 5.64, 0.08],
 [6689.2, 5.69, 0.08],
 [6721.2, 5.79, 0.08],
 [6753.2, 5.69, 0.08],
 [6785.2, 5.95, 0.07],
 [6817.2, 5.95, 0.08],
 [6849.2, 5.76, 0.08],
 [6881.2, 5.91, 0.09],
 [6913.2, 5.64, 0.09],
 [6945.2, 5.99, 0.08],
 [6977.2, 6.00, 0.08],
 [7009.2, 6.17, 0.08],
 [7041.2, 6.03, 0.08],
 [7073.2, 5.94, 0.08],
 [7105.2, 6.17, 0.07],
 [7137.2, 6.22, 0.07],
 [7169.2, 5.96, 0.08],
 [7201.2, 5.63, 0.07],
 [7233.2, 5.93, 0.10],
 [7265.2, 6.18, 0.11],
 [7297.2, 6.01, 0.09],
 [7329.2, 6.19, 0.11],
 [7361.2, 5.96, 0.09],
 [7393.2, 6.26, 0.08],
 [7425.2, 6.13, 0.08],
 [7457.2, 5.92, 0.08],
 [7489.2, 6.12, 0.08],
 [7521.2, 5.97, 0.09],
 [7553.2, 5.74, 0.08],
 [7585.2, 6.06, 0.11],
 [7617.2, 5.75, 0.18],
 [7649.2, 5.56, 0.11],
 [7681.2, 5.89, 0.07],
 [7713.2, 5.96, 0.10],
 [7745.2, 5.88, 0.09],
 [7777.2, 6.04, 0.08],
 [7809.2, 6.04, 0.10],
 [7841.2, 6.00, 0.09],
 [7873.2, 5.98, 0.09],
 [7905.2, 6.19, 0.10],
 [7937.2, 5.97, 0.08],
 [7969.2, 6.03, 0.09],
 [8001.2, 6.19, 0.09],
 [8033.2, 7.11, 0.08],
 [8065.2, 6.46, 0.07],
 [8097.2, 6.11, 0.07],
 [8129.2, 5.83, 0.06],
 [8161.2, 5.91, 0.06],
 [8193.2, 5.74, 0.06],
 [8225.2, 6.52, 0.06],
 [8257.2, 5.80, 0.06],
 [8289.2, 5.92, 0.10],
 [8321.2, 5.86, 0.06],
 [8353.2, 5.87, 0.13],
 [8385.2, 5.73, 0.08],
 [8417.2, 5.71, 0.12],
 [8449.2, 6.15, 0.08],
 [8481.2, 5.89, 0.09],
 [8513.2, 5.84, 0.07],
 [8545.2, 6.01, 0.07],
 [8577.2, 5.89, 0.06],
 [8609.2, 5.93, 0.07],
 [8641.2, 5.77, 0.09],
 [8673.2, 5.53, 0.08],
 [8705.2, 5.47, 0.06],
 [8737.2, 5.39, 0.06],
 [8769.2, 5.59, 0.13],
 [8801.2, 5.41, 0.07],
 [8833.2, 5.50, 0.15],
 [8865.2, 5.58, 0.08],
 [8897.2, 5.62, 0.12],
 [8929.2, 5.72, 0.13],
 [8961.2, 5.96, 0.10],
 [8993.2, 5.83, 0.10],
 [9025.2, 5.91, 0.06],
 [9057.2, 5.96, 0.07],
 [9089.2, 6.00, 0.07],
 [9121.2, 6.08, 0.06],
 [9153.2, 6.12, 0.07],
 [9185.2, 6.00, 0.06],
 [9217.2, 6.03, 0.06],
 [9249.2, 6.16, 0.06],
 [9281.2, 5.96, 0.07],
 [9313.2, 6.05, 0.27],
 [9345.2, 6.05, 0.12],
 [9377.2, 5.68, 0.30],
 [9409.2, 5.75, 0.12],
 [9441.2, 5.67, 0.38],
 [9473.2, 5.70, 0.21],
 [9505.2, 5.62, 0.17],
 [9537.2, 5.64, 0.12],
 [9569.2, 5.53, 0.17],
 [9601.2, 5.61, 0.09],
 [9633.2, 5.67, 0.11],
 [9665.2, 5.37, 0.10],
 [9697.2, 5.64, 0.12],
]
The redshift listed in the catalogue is 0.22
